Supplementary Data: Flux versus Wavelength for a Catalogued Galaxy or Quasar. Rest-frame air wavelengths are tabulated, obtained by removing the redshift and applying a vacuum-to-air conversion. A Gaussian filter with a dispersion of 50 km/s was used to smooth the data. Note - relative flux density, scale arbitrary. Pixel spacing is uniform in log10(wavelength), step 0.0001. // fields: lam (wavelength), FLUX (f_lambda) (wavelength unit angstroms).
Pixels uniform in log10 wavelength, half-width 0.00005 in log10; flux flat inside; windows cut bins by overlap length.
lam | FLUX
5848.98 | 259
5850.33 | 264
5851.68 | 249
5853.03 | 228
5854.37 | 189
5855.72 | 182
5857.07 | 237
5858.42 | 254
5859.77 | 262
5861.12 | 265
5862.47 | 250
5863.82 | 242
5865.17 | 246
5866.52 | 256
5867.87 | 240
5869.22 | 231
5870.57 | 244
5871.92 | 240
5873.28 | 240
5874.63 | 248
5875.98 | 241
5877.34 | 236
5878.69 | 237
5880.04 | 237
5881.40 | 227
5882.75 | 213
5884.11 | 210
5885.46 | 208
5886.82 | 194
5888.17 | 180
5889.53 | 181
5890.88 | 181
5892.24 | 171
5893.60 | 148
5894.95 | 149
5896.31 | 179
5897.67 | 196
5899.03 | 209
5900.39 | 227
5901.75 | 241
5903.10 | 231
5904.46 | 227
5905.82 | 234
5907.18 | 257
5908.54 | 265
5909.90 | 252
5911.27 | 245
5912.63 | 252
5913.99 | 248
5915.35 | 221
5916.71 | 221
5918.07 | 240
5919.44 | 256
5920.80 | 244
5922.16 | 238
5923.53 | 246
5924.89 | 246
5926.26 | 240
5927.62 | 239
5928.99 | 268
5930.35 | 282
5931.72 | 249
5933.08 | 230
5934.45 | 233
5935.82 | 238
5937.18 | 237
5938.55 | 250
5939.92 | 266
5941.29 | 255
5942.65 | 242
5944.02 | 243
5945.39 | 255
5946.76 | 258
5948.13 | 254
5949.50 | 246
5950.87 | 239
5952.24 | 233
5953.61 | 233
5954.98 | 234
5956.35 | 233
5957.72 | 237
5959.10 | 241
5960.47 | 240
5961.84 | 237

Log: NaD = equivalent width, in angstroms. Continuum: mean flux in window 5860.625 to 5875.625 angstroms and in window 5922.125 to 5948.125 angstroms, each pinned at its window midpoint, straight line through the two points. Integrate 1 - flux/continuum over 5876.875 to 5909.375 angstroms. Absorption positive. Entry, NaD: 4.83 angstroms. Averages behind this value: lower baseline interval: 245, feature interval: 210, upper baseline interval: 249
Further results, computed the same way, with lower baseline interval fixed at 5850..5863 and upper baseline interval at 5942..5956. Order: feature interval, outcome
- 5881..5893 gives 2.2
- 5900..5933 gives -0.4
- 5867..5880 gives -0.1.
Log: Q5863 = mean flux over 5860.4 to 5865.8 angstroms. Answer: 251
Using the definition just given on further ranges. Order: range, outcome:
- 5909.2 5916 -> 244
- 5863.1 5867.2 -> 248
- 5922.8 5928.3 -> 243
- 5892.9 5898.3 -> 168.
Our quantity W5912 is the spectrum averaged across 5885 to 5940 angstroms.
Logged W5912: 227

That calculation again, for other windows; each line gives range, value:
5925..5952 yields 248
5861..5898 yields 217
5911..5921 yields 241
